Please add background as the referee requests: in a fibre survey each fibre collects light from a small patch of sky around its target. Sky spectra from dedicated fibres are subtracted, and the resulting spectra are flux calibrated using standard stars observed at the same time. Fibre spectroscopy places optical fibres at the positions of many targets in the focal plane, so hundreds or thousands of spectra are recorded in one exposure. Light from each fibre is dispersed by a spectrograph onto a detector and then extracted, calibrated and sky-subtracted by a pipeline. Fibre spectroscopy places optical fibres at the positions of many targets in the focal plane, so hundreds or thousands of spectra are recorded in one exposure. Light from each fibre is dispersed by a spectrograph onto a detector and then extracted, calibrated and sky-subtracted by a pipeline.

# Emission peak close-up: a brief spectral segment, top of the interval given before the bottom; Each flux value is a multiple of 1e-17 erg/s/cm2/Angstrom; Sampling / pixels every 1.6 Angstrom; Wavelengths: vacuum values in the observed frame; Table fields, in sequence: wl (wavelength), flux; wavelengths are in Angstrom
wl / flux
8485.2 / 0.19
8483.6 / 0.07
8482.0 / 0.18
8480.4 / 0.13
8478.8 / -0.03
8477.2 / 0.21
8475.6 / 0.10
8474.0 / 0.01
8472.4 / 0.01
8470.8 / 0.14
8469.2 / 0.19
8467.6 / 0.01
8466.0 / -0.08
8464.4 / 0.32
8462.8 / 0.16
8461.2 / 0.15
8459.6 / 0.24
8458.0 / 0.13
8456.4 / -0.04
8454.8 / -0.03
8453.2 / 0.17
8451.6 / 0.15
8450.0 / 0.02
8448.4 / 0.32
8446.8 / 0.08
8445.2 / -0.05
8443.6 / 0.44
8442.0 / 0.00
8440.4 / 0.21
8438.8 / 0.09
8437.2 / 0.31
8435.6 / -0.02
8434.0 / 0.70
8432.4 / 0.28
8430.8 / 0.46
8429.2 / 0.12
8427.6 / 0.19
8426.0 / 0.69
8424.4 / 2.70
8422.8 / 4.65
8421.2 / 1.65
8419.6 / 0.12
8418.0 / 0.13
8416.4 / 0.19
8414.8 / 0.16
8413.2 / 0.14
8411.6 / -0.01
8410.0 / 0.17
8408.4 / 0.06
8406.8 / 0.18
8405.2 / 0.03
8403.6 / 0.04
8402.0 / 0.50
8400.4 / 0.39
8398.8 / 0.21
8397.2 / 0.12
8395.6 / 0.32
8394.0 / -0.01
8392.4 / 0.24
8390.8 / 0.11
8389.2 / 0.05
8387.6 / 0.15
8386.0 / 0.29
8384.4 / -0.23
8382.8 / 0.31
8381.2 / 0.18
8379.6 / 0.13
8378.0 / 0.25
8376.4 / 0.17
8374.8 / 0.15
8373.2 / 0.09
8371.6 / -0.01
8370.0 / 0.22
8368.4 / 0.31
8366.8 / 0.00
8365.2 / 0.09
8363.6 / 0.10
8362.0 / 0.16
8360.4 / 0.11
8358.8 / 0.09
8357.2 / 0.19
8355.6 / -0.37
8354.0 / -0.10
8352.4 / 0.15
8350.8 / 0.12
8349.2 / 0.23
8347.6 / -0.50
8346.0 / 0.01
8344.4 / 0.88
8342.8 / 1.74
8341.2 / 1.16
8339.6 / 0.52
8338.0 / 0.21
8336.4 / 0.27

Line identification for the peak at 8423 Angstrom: [O III]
